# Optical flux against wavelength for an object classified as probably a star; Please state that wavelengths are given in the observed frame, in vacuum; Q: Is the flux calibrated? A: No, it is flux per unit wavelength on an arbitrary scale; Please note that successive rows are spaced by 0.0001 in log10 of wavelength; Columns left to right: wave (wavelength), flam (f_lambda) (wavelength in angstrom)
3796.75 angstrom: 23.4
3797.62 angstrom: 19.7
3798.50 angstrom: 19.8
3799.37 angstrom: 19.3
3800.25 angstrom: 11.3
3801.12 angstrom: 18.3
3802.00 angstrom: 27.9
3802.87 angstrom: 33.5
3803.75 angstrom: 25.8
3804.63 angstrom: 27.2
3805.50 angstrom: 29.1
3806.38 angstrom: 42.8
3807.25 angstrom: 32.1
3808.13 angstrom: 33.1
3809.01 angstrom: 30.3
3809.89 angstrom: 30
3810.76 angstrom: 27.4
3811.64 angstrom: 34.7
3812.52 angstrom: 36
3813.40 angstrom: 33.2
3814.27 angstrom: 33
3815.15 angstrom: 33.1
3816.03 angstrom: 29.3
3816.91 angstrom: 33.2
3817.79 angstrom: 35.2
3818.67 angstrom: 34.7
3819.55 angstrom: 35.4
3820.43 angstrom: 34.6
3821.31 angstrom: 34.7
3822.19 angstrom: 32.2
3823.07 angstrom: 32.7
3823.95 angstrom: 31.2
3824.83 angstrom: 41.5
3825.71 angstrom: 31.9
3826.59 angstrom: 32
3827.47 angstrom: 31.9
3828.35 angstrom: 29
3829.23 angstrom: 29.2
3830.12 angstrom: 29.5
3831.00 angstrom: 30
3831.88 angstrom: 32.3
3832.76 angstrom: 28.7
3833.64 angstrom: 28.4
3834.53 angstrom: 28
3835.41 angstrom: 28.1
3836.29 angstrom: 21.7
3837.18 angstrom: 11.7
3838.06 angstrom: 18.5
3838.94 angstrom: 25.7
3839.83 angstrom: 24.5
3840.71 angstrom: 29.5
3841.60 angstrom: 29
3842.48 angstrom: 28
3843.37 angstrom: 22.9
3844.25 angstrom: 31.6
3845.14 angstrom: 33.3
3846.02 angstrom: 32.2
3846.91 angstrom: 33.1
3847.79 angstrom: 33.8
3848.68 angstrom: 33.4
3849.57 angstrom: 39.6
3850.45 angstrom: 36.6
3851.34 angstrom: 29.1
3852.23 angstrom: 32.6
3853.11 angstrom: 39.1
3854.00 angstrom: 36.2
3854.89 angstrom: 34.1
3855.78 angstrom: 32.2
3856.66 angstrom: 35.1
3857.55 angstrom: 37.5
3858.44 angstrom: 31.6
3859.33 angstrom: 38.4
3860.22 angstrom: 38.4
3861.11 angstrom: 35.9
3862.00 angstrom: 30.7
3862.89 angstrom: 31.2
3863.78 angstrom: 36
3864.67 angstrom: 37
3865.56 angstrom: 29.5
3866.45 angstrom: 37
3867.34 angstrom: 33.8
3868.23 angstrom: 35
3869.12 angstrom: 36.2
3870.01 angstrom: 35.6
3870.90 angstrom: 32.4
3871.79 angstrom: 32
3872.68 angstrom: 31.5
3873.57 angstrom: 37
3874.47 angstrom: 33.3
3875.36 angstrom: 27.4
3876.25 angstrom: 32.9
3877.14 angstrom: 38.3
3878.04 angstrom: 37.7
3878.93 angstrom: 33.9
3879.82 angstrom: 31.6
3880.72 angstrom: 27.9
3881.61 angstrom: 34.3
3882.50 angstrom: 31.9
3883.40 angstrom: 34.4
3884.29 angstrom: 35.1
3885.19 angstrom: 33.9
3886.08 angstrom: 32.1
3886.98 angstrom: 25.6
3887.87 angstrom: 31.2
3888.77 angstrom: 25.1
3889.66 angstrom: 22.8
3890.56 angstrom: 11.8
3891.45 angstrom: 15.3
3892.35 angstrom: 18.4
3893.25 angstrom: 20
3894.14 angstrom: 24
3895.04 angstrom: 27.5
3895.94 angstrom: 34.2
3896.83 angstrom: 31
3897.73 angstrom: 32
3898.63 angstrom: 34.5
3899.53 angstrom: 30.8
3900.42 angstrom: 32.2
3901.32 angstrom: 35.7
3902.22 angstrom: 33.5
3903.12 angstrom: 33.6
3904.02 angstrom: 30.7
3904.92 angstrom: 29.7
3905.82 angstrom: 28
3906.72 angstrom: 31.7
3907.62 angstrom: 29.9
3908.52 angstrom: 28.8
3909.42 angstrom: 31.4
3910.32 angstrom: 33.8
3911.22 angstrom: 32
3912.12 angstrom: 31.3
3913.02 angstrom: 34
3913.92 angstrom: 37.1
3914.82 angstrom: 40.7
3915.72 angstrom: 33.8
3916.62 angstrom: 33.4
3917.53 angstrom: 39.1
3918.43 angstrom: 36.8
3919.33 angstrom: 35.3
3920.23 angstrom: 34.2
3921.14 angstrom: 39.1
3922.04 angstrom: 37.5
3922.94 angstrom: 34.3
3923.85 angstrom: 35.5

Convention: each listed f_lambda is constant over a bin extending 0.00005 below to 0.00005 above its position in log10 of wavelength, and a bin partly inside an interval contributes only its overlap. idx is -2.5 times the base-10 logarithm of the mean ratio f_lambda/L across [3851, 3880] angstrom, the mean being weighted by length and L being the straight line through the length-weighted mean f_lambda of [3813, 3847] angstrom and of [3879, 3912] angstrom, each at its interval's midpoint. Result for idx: -0.16 mag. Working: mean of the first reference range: 30.1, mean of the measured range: 34.3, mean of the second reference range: 29.4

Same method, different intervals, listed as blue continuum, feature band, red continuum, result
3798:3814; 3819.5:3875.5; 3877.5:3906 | -0.107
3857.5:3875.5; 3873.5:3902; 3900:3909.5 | 0.101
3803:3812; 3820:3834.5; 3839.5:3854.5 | -0.002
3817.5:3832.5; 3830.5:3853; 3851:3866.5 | 0.159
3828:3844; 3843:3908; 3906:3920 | -0.065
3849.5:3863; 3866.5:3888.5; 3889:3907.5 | -0.061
